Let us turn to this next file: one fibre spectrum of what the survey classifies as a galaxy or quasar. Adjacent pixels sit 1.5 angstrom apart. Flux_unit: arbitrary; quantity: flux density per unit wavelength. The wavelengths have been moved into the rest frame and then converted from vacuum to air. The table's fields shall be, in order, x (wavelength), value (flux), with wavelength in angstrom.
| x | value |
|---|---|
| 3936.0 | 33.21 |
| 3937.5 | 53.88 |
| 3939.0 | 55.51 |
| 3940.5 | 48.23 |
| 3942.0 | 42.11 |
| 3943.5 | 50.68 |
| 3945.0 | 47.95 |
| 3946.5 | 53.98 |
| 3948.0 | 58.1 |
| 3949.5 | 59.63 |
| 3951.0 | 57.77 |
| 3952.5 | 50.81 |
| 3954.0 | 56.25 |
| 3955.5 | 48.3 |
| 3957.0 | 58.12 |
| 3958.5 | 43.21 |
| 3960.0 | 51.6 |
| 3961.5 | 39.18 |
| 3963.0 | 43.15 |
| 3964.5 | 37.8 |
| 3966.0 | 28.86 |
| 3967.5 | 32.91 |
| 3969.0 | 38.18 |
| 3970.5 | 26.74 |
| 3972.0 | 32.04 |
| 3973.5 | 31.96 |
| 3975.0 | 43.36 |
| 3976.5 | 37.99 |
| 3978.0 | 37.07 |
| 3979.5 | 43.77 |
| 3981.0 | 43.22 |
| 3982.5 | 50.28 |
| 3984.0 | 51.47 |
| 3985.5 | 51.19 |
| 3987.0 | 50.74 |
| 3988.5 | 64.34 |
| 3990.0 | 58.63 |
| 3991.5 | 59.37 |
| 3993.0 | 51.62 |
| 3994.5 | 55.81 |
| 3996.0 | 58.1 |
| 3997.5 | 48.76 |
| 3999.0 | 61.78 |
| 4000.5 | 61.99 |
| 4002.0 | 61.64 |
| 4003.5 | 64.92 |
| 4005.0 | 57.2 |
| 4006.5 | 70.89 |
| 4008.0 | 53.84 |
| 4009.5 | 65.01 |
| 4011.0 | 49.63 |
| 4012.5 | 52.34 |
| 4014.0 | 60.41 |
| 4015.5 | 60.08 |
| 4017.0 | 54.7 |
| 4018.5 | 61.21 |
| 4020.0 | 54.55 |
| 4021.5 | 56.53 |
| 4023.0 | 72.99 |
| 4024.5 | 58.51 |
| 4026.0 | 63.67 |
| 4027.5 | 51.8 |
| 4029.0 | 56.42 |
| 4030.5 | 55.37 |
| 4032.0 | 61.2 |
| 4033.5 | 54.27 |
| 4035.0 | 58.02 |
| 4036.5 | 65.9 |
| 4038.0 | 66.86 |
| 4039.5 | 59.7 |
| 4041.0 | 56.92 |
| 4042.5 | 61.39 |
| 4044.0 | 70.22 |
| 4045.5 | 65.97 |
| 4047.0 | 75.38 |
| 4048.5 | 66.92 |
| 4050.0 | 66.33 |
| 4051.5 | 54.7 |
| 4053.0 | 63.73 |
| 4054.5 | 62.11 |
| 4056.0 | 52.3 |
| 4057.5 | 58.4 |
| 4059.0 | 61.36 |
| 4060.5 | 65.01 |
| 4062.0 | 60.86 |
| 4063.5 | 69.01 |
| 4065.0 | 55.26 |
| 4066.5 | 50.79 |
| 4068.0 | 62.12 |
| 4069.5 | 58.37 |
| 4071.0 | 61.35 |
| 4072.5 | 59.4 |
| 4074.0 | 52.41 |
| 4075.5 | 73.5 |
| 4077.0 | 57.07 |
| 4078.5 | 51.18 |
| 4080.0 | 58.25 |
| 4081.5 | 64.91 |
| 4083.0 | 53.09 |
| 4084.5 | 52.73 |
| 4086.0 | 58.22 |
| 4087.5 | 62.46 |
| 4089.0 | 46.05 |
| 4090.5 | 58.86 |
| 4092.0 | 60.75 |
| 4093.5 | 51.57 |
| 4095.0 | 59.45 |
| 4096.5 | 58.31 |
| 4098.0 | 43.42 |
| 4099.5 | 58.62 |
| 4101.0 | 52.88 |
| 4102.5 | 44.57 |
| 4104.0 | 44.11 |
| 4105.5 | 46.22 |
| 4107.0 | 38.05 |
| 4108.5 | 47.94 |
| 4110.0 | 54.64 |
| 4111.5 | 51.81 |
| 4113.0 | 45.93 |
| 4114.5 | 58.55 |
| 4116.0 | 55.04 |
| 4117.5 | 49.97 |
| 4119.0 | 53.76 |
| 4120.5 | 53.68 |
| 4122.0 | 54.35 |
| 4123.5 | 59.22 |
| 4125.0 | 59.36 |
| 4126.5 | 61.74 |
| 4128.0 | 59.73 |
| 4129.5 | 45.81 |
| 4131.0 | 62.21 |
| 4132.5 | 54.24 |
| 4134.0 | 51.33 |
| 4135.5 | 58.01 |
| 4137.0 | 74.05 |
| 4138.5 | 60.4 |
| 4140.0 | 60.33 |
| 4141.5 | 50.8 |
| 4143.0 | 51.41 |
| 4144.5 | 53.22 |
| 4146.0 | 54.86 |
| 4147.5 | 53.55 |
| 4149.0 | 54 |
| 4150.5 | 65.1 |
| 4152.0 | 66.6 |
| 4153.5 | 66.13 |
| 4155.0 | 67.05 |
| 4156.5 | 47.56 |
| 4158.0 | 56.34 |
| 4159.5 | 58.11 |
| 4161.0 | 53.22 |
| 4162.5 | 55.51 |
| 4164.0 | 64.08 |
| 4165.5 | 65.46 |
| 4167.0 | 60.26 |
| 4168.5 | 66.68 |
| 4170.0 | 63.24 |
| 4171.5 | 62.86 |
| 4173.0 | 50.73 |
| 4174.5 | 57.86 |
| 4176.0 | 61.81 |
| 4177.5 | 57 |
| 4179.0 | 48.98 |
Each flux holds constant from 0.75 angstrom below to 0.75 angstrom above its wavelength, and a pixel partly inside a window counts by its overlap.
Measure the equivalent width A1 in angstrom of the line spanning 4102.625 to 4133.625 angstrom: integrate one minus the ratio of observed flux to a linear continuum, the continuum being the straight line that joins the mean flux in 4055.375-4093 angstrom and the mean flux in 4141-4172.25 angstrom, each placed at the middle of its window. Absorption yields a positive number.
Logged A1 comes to 3.2 angstrom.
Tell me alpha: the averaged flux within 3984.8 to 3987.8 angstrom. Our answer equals 51.2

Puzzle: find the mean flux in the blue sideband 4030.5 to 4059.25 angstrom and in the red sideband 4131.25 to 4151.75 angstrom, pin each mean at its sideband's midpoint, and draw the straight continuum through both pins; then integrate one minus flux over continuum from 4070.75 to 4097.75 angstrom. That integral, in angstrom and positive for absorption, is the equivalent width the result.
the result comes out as 1.22 angstrom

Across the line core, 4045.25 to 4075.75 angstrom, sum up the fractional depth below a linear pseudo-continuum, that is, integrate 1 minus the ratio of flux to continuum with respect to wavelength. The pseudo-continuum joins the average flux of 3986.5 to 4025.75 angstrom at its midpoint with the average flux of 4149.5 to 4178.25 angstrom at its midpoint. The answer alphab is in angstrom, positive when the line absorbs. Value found -1.1 angstrom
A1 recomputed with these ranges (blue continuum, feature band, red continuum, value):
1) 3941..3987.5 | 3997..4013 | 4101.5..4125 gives -4.29 angstrom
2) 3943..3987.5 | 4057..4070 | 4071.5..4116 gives -2.07 angstrom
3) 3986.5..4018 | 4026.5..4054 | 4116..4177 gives -1.67 angstrom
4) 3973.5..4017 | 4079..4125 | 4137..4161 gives 2.84 angstrom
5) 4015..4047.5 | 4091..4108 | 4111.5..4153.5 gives 2.12 angstrom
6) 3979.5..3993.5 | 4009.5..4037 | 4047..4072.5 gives -0.66 angstrom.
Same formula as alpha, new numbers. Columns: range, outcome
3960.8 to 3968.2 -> 36.4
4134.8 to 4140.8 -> 63.1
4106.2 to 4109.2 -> 43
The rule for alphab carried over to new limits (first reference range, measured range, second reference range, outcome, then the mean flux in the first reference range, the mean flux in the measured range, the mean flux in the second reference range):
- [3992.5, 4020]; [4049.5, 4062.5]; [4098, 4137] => -1.0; 58.3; 60.4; 53.1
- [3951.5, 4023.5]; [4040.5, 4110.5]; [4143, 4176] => -3.4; 50.9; 57.6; 59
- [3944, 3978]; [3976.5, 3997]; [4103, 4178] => -2.4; 44.3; 51.4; 56.4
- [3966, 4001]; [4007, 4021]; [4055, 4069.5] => -1.4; 46.9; 57.1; 59.4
